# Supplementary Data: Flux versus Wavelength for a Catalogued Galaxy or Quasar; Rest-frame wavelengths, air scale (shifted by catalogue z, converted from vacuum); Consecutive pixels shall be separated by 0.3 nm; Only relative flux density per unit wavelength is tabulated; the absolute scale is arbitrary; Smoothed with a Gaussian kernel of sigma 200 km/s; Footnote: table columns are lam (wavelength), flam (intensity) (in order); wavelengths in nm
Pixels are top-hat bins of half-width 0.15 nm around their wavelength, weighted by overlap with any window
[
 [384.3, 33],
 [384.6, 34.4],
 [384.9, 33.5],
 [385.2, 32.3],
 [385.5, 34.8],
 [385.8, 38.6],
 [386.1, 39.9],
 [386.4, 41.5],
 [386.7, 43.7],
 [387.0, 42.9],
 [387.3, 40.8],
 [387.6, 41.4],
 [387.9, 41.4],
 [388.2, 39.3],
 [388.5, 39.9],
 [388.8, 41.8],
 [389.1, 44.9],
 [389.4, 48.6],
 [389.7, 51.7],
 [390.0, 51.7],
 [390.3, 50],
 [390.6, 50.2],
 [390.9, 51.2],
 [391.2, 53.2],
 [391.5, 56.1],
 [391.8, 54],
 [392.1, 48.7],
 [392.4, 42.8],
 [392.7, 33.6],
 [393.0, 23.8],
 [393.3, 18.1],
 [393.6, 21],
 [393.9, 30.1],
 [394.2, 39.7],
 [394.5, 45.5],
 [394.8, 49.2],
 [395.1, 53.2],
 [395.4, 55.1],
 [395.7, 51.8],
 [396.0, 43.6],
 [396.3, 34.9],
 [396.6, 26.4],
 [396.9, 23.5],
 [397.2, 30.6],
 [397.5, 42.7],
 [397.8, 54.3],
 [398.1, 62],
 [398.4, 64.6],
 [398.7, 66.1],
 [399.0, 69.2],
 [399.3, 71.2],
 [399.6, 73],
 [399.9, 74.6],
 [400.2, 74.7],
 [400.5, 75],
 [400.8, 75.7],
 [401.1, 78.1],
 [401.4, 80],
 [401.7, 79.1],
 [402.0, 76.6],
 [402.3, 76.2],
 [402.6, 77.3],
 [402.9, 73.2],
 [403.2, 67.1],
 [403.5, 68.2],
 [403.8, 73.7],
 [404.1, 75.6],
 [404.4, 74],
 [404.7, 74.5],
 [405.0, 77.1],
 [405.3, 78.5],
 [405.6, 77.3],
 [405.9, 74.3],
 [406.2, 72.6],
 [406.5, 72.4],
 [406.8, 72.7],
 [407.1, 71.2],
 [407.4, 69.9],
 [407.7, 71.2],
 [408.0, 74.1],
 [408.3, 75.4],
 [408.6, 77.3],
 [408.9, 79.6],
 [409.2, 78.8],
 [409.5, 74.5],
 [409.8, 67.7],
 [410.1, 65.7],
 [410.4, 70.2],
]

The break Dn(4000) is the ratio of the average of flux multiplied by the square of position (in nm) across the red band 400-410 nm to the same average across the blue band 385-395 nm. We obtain 1.92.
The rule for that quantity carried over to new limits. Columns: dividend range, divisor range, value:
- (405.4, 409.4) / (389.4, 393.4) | 1.77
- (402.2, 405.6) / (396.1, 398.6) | 1.79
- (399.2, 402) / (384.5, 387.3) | 2.14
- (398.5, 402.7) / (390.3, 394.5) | 1.91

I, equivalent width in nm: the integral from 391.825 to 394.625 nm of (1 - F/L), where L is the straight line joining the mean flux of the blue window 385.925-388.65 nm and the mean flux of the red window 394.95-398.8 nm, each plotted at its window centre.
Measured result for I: 0.63 nm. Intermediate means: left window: 41.2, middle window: 34.5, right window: 46.6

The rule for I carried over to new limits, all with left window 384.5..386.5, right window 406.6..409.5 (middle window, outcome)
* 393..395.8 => 0.67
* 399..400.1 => -0.23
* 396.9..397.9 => 0.31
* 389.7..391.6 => -0.29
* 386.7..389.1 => -0.07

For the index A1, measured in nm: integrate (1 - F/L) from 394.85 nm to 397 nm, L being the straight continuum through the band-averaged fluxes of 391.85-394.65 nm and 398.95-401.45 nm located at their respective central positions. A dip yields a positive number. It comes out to 0.30 nm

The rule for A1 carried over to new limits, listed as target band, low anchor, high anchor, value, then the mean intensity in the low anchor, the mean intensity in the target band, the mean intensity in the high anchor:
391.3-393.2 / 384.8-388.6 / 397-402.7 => 0.308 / 39.3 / 42.8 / 68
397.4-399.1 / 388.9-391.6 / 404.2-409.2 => 0.063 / 50.6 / 60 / 74.6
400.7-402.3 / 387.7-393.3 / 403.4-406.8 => -0.255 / 44.9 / 77.8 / 74.4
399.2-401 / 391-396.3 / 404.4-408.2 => -0.490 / 42.2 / 74.2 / 73.8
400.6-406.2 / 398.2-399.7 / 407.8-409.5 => -0.241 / 68.5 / 75.3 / 76.6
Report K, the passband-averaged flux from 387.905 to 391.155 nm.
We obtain 46.9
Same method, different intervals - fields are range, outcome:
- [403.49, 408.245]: 73.8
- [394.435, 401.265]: 56.5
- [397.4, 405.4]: 71.7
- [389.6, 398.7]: 44.1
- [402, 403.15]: 75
